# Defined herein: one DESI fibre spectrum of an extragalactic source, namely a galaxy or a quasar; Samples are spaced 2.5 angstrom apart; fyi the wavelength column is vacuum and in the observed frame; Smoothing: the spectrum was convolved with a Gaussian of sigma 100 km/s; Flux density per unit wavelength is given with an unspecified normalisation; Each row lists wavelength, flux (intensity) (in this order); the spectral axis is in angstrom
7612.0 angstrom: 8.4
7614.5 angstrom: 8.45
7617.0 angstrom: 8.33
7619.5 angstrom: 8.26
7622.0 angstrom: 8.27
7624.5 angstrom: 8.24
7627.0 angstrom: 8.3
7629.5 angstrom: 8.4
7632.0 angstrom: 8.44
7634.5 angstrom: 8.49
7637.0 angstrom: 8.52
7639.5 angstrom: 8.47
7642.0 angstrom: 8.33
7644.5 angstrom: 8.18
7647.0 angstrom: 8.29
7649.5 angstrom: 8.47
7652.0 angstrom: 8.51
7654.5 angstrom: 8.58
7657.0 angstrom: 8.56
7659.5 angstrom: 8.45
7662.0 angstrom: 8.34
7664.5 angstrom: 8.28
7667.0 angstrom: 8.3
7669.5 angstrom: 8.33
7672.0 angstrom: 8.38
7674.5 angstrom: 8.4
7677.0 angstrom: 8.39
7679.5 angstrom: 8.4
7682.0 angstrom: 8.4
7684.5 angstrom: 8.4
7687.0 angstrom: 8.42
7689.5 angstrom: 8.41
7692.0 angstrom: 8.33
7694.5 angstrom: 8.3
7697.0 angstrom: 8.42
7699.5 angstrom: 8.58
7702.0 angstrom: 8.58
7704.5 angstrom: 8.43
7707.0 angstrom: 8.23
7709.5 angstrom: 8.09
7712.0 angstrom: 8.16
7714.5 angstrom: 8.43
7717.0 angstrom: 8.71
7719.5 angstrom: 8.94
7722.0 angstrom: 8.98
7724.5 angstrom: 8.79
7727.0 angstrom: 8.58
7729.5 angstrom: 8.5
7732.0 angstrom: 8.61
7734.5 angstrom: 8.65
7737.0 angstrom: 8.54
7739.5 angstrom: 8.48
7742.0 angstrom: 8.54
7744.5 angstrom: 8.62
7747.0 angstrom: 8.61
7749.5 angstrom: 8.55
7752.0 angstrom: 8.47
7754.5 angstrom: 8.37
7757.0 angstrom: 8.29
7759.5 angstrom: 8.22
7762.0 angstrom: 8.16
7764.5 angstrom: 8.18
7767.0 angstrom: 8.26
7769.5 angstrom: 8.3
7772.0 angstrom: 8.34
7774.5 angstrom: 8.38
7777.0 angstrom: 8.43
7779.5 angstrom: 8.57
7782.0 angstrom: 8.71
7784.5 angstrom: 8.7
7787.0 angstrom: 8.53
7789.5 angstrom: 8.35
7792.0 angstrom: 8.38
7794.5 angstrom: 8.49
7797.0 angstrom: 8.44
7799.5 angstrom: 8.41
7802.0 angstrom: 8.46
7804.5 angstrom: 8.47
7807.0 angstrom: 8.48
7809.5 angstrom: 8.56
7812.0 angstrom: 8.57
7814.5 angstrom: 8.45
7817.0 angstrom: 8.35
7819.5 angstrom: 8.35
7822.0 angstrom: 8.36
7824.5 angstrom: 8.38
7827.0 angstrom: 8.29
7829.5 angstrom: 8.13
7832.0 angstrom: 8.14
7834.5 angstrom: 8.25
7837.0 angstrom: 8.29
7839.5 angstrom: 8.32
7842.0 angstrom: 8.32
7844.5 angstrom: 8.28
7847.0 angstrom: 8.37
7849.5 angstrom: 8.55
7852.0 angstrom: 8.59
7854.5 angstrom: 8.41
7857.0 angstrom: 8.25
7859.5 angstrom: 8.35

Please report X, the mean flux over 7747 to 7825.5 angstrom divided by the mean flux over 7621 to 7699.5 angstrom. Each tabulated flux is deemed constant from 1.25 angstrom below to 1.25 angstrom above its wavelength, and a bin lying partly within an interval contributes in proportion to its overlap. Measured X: 1.00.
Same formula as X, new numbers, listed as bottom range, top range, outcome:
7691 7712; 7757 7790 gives 1.00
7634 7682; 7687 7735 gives 1.01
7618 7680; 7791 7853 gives 1.00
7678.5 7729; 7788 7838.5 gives 0.99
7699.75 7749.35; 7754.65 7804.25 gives 0.98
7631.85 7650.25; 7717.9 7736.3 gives 1.04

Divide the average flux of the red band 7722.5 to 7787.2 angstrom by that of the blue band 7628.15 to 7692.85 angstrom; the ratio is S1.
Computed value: 1.01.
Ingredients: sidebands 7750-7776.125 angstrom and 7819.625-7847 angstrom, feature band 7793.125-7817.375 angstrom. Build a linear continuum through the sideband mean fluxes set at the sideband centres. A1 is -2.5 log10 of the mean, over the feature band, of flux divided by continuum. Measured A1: -0.02 mag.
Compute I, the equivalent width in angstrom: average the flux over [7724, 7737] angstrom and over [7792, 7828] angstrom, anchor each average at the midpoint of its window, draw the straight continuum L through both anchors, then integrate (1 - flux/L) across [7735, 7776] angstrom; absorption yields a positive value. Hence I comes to 0.7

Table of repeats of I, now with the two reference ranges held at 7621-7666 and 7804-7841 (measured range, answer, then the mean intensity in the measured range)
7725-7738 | -0.3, 8.59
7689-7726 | -0.5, 8.49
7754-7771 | 0.2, 8.25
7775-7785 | -0.3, 8.58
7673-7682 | 0.0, 8.4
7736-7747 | -0.2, 8.55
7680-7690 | 0.0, 8.41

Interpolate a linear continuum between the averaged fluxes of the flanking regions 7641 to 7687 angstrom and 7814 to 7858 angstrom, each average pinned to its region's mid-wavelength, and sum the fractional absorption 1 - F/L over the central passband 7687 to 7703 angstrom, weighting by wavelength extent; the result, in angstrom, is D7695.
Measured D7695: -0.1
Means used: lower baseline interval 8.39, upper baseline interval 8.34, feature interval 8.43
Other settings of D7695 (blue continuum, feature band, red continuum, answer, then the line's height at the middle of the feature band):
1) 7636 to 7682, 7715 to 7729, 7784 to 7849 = -0.6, 8.39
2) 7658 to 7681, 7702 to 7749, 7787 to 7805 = -0.9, 8.4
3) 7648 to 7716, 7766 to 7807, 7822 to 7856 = -0.5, 8.35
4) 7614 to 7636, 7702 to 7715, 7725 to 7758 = 0.3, 8.48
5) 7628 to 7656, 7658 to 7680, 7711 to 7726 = 0.4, 8.51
